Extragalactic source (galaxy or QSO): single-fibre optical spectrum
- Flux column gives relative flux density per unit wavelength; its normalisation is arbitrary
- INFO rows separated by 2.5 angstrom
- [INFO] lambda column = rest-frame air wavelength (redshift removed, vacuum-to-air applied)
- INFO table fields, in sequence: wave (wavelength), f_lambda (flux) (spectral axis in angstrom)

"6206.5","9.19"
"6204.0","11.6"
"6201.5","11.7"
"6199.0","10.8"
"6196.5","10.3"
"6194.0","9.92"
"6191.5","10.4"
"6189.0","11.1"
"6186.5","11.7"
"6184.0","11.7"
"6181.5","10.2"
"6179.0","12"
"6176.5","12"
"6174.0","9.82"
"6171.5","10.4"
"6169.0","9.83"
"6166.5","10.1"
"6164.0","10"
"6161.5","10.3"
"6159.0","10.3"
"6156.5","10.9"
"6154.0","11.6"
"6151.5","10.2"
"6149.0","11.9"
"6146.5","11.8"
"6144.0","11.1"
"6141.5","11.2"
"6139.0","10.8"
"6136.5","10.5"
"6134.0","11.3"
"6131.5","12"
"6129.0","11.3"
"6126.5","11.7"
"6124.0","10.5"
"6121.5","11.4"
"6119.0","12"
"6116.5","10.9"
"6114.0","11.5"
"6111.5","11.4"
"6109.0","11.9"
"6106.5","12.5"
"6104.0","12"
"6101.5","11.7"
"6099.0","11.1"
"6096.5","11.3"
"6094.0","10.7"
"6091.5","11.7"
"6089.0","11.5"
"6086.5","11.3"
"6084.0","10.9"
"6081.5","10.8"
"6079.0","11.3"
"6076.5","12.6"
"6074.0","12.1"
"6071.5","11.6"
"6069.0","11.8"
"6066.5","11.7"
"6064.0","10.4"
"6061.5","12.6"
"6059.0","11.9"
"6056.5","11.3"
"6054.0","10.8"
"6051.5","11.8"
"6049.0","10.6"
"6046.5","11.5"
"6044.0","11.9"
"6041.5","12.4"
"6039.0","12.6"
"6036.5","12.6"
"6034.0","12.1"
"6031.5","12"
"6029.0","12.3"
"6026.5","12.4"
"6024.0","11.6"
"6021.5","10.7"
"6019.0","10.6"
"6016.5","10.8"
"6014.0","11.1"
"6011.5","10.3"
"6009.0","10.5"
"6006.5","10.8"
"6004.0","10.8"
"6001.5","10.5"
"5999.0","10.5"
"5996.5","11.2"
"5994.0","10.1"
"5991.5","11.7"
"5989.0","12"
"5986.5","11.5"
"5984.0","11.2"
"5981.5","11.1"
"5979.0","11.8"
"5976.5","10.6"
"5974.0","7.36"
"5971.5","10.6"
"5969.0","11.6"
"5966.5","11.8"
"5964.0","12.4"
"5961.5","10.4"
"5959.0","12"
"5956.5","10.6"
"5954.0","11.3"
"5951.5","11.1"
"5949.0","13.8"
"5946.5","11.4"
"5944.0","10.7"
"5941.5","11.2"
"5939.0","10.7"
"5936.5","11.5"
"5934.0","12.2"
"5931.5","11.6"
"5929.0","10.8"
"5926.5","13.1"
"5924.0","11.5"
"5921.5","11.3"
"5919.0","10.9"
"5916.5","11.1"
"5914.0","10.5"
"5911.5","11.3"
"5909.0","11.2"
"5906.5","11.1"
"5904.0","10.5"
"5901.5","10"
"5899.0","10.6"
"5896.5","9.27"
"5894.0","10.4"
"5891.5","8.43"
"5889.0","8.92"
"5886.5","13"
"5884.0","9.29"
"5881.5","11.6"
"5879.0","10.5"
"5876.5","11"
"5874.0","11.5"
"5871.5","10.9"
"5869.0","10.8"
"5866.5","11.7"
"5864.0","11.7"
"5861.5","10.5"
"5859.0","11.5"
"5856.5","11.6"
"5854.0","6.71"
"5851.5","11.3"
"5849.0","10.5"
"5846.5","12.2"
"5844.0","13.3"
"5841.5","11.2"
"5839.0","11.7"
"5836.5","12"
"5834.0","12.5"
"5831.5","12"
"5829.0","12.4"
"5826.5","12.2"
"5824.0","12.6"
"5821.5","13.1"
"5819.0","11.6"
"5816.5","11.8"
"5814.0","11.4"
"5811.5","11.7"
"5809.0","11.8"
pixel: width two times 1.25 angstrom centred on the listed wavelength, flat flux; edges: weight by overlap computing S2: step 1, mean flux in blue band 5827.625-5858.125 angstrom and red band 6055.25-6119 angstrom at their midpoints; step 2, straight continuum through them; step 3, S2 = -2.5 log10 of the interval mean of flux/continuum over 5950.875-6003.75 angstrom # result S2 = 0.05 mag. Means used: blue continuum 11.5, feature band 11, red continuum 11.5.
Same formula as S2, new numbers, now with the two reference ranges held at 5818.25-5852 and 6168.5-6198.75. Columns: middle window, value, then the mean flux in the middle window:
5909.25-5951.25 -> 0.02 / 11.5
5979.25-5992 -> 0.00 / 11.5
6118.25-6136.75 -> -0.03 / 11.4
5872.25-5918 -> 0.12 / 10.6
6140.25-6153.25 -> -0.03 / 11.3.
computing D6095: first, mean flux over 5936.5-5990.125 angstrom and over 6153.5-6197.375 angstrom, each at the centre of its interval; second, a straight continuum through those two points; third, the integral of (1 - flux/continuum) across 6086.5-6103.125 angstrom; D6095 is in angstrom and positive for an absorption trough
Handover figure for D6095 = -0.7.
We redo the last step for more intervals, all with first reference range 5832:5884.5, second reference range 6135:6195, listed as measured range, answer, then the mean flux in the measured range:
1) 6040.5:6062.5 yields -1.3 angstrom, 11.6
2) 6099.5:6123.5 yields -1.7 angstrom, 11.6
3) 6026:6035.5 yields -1.0 angstrom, 12.2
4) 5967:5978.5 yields 0.8 angstrom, 10.3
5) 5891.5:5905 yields 1.4 angstrom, 9.99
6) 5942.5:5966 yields -1.0 angstrom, 11.5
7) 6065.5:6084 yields -1.2 angstrom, 11.6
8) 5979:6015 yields 0.1 angstrom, 11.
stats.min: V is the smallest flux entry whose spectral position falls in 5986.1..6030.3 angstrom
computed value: 10.1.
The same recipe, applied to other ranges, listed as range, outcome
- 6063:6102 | 10.4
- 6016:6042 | 10.6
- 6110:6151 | 10.5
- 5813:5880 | 6.71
